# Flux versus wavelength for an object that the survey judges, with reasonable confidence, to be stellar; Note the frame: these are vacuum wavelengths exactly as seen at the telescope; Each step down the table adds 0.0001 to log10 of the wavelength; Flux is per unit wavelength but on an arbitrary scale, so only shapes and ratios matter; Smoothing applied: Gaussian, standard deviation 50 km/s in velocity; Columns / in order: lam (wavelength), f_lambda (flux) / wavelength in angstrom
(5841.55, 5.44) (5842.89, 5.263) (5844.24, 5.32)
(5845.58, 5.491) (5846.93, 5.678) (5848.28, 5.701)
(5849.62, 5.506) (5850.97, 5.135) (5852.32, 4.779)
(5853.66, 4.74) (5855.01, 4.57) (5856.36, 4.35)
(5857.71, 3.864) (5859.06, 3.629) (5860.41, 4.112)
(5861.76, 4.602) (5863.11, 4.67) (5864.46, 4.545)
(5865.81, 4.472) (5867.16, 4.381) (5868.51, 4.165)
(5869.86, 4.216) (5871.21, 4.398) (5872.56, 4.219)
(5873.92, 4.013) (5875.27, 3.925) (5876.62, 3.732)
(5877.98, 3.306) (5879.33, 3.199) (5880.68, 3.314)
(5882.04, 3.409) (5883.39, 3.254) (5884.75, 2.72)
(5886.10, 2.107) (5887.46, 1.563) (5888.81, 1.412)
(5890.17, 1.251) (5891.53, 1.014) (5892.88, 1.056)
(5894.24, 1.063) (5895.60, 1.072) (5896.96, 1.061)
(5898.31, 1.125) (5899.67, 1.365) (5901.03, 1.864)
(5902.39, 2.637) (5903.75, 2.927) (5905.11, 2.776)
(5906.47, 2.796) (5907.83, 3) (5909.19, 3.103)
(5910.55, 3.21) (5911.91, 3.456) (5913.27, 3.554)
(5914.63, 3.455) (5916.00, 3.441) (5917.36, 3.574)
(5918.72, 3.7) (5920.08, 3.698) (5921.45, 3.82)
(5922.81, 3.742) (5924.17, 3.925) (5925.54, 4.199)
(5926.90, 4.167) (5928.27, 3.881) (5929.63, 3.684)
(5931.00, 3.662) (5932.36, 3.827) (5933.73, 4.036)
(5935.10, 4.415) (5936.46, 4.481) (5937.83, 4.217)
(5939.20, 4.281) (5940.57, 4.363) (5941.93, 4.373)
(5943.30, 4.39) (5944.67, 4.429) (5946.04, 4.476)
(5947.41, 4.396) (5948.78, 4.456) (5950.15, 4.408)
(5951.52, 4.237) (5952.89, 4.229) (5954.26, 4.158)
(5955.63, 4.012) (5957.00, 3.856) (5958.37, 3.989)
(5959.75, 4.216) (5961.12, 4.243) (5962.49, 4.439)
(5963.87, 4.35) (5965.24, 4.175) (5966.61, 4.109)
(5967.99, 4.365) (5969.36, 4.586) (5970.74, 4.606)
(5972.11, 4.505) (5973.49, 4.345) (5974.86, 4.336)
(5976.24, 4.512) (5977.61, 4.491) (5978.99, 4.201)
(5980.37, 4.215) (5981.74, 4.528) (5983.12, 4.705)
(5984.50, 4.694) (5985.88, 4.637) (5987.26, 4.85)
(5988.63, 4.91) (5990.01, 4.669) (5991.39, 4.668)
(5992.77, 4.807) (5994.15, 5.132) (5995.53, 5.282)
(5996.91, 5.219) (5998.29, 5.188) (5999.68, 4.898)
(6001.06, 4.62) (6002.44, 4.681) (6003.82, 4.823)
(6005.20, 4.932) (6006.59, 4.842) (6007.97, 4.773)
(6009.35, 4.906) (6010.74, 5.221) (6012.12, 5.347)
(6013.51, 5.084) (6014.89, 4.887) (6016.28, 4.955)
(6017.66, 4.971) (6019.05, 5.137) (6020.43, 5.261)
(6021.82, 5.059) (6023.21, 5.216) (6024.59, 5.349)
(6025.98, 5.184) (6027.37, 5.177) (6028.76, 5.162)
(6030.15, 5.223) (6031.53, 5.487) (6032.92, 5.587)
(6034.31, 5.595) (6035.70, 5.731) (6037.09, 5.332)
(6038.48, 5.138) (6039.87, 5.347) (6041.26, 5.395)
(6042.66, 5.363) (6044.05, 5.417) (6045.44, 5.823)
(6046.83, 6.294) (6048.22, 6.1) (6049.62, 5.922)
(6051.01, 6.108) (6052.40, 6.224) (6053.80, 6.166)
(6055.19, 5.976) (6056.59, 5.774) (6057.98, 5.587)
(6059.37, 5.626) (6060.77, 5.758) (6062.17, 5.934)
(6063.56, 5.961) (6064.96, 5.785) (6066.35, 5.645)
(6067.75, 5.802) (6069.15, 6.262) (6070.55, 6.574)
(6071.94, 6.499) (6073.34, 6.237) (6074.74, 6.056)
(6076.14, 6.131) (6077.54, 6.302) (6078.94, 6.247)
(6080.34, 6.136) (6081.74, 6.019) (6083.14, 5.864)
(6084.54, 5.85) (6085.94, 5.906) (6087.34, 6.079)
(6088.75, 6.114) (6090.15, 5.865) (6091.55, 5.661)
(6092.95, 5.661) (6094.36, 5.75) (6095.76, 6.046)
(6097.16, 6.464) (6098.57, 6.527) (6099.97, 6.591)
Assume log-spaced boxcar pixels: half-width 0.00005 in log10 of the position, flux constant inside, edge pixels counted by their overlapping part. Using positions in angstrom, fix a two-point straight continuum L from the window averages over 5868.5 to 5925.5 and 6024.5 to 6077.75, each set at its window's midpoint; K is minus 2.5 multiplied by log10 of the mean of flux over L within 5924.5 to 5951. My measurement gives -0.159 mag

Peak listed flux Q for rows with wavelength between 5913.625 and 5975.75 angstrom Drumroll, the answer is 4.606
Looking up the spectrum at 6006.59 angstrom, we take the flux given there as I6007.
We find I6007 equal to 4.842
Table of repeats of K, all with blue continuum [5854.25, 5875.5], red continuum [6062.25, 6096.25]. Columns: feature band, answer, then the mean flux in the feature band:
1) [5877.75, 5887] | 0.42 mag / 3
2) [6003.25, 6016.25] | 0.10 mag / 4.98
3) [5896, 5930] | 0.44 mag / 3.11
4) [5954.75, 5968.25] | 0.21 mag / 4.17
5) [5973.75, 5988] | 0.16 mag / 4.52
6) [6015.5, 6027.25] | 0.08 mag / 5.14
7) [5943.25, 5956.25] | 0.15 mag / 4.32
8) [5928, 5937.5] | 0.20 mag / 4.01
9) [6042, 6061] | -0.02 mag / 5.87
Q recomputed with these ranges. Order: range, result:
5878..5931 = 4.199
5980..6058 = 6.294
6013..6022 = 5.261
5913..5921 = 3.7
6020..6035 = 5.595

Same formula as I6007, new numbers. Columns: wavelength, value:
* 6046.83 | 6.294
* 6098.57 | 6.527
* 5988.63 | 4.91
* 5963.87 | 4.35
